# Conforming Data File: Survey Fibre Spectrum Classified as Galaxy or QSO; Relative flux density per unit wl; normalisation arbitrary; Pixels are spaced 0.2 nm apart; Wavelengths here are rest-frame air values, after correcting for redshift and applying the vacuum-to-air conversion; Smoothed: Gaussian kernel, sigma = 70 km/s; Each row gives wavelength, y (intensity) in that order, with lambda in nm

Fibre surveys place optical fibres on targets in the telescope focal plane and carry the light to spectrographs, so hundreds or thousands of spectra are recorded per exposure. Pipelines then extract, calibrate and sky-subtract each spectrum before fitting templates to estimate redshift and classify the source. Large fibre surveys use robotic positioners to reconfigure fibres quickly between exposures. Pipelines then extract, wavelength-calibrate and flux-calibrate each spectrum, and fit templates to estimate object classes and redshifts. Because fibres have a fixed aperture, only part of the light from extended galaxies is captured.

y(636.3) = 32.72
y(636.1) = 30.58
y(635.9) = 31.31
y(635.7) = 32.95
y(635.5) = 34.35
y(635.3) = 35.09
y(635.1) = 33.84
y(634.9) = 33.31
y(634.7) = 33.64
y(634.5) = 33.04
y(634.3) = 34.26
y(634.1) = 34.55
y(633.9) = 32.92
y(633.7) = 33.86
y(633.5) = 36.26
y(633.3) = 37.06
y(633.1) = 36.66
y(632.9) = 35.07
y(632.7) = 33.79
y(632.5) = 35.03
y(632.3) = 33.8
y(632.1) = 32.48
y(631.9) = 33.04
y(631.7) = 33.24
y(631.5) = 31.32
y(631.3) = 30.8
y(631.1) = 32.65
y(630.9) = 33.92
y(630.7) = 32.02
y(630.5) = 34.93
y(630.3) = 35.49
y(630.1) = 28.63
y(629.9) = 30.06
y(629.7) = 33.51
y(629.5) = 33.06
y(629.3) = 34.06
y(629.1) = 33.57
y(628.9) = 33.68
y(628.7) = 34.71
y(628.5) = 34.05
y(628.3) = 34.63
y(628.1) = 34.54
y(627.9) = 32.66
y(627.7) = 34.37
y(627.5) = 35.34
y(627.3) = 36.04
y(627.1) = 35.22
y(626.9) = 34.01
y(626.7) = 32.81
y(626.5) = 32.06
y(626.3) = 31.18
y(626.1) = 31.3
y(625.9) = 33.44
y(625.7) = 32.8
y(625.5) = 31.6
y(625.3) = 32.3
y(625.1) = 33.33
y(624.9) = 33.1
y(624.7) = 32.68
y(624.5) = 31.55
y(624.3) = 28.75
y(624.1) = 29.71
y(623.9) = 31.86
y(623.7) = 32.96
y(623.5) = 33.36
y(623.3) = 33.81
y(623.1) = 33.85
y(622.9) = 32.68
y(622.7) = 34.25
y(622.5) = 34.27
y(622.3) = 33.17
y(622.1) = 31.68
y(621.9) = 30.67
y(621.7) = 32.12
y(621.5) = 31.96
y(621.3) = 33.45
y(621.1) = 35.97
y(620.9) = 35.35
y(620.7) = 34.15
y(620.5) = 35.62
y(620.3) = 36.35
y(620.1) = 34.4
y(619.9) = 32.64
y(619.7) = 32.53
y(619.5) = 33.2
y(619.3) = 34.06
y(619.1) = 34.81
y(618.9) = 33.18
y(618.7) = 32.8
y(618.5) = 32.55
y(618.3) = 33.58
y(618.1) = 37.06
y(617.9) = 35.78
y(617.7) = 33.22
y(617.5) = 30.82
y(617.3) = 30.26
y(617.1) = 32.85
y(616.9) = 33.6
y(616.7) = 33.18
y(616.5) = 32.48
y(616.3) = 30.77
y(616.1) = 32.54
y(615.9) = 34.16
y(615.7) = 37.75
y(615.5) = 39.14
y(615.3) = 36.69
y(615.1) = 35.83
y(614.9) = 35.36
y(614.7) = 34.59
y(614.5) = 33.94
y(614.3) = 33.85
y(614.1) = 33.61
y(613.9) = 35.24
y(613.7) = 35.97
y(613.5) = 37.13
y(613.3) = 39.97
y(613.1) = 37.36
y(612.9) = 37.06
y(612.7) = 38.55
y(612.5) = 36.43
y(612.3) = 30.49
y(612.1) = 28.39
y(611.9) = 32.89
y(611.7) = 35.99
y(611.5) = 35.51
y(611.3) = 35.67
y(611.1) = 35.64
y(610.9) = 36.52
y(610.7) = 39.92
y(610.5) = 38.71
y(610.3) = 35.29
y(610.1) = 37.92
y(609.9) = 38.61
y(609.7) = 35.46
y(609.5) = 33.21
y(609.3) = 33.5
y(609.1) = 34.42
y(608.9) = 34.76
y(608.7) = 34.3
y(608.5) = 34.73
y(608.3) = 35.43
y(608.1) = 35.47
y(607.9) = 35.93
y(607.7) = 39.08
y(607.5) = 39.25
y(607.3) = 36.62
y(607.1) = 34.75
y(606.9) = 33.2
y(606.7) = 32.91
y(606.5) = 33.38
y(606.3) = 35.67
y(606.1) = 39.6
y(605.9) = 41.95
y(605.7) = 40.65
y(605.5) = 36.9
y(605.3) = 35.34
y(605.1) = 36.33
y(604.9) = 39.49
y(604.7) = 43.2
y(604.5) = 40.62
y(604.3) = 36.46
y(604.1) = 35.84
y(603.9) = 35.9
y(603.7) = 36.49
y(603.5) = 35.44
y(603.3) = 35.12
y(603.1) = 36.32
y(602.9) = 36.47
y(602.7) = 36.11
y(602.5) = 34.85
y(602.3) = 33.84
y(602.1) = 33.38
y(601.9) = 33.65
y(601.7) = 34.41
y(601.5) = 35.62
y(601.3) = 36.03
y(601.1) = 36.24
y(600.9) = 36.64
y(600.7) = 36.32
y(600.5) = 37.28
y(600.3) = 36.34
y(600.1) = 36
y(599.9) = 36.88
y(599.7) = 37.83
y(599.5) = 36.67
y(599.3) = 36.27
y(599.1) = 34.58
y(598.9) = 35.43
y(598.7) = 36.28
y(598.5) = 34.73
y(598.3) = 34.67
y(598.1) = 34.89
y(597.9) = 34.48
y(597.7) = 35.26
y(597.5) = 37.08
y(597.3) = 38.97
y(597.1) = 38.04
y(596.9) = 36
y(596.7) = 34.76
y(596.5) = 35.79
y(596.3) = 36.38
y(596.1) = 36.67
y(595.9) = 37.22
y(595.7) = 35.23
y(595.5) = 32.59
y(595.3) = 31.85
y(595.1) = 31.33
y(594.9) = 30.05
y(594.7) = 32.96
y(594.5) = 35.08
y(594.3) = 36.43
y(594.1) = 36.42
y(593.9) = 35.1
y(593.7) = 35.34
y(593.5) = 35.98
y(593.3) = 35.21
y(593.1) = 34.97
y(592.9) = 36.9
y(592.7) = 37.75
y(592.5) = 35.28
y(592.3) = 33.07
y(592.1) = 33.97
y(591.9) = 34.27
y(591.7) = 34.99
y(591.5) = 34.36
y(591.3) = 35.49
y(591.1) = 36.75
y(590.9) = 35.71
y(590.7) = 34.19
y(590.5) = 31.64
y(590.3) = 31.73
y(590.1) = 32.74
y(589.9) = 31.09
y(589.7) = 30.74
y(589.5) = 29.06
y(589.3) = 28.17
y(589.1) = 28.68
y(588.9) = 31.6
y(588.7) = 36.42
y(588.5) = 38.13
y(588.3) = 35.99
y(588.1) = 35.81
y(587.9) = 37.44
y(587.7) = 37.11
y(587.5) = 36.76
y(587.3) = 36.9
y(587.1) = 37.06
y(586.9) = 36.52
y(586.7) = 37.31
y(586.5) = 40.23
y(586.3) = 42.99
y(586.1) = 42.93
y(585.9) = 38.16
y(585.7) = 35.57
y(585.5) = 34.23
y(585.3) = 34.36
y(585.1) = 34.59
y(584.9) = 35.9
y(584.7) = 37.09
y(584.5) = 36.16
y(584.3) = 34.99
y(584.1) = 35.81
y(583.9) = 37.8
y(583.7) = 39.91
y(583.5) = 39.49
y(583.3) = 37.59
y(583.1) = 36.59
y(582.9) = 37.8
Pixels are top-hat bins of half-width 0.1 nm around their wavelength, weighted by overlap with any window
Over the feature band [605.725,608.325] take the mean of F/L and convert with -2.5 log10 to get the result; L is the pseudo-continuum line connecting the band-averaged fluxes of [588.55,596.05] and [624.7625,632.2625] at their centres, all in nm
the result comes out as -0.09 mag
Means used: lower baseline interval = 33.8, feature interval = 36.6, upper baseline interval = 33.1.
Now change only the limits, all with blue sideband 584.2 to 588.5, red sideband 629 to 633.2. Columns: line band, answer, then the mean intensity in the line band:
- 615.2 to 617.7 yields 0.03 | 33.7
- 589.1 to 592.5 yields 0.12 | 32.9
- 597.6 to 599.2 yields 0.03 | 35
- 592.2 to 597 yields 0.04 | 34.9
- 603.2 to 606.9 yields -0.05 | 37.2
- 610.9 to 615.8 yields -0.03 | 35.6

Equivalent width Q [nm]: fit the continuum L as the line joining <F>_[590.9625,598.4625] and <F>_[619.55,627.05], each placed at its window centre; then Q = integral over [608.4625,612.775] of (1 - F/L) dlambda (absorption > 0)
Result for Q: -0.18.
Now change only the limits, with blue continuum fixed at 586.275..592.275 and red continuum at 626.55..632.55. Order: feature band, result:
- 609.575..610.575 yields -0.09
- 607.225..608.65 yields -0.10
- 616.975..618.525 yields 0.02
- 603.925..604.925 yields -0.14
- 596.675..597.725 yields -0.08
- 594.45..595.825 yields 0.07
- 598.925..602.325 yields -0.15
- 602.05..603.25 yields -0.03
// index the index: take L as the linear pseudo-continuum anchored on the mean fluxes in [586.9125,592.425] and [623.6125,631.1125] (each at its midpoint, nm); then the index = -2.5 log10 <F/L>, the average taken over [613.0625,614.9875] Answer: -0.07 mag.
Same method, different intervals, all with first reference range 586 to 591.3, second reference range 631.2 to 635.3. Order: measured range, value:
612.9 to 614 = -0.08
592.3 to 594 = -0.02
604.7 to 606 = -0.12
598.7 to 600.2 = -0.04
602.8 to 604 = -0.04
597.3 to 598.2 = -0.03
